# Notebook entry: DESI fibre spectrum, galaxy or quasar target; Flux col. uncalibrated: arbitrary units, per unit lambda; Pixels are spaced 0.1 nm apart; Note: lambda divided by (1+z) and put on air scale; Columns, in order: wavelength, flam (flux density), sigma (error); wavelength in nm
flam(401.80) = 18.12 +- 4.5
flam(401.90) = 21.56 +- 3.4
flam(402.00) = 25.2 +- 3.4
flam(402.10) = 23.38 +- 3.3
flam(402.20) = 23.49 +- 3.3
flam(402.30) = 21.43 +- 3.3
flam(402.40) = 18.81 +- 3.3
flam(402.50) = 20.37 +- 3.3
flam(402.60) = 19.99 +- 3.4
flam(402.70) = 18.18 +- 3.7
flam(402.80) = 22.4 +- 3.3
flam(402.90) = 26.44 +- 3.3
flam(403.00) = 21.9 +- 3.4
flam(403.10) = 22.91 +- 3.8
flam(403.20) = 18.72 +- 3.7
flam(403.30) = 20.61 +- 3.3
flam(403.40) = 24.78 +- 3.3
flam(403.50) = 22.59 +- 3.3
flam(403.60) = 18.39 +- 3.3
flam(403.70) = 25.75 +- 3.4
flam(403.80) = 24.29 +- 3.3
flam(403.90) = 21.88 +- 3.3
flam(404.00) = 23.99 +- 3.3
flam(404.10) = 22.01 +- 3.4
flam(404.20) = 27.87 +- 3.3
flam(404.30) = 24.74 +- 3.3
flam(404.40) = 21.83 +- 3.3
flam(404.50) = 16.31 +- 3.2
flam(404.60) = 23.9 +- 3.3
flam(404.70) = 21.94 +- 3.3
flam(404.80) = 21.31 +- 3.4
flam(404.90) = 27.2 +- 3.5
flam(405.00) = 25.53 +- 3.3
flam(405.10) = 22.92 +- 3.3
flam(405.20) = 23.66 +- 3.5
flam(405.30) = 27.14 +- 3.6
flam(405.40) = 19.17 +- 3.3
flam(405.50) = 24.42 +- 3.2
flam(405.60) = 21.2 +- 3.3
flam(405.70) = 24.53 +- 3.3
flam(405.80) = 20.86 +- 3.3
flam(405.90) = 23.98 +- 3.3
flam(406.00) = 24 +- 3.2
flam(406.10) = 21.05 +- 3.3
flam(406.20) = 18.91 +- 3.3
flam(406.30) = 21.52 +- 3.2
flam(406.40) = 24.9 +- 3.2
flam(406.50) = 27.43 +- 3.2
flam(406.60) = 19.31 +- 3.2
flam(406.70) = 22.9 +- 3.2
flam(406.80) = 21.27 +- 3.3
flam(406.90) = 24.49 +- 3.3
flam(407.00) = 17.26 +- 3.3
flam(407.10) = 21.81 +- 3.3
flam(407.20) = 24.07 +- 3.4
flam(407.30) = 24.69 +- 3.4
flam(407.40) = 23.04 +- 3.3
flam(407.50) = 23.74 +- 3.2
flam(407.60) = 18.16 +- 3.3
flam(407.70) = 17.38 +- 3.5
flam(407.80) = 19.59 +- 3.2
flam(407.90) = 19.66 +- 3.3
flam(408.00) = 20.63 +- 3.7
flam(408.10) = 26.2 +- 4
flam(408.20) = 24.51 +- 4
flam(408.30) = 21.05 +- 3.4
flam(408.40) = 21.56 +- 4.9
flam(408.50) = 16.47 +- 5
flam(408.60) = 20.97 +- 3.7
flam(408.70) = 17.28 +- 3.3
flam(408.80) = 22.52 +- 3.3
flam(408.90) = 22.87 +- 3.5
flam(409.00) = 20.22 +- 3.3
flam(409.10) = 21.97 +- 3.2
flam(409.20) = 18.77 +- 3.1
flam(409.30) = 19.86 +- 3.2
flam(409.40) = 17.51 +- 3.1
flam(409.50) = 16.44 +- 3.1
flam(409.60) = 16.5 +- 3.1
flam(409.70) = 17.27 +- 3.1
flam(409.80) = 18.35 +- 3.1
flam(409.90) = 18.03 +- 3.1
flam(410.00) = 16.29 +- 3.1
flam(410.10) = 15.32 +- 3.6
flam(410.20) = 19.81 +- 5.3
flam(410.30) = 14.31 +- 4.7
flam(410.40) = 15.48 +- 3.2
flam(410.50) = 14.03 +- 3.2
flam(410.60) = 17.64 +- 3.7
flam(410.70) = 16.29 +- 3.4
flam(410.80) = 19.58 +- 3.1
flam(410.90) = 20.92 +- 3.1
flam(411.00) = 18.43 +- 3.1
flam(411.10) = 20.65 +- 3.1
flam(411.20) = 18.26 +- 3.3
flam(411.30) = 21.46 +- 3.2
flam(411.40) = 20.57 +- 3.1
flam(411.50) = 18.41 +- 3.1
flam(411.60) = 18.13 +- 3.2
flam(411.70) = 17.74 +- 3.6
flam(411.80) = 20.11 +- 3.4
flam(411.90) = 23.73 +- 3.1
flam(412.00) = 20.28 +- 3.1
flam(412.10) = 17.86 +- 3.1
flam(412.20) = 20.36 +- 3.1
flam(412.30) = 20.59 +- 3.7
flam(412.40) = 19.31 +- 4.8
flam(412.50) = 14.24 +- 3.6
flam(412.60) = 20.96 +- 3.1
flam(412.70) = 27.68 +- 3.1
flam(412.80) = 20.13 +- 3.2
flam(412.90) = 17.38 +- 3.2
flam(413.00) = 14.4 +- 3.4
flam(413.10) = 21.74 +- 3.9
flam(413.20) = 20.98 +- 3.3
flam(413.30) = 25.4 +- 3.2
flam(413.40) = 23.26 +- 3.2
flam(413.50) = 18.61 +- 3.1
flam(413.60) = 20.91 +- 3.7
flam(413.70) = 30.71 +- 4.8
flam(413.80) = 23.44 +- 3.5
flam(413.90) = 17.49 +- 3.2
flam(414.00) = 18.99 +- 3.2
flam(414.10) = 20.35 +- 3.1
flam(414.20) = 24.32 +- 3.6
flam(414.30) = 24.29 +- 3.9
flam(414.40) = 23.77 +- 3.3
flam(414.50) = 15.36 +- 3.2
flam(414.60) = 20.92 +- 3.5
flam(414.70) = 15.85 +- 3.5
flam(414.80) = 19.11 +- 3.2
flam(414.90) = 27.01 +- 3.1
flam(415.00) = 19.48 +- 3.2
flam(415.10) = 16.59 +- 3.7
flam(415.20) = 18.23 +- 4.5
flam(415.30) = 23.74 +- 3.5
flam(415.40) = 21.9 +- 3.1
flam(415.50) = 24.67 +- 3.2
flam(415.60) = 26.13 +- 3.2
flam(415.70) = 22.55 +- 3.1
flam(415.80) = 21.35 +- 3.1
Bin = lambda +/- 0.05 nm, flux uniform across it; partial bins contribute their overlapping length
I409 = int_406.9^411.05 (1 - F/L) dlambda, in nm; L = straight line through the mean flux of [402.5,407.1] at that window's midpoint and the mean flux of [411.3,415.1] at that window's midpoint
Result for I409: 0.407 nm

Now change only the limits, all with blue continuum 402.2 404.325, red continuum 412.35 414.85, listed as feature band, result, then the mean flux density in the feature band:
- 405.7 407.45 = -0.06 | 22.5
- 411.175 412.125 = 0.06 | 19.7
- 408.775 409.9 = 0.12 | 19.2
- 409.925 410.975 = 0.21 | 17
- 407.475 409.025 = 0.06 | 20.8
